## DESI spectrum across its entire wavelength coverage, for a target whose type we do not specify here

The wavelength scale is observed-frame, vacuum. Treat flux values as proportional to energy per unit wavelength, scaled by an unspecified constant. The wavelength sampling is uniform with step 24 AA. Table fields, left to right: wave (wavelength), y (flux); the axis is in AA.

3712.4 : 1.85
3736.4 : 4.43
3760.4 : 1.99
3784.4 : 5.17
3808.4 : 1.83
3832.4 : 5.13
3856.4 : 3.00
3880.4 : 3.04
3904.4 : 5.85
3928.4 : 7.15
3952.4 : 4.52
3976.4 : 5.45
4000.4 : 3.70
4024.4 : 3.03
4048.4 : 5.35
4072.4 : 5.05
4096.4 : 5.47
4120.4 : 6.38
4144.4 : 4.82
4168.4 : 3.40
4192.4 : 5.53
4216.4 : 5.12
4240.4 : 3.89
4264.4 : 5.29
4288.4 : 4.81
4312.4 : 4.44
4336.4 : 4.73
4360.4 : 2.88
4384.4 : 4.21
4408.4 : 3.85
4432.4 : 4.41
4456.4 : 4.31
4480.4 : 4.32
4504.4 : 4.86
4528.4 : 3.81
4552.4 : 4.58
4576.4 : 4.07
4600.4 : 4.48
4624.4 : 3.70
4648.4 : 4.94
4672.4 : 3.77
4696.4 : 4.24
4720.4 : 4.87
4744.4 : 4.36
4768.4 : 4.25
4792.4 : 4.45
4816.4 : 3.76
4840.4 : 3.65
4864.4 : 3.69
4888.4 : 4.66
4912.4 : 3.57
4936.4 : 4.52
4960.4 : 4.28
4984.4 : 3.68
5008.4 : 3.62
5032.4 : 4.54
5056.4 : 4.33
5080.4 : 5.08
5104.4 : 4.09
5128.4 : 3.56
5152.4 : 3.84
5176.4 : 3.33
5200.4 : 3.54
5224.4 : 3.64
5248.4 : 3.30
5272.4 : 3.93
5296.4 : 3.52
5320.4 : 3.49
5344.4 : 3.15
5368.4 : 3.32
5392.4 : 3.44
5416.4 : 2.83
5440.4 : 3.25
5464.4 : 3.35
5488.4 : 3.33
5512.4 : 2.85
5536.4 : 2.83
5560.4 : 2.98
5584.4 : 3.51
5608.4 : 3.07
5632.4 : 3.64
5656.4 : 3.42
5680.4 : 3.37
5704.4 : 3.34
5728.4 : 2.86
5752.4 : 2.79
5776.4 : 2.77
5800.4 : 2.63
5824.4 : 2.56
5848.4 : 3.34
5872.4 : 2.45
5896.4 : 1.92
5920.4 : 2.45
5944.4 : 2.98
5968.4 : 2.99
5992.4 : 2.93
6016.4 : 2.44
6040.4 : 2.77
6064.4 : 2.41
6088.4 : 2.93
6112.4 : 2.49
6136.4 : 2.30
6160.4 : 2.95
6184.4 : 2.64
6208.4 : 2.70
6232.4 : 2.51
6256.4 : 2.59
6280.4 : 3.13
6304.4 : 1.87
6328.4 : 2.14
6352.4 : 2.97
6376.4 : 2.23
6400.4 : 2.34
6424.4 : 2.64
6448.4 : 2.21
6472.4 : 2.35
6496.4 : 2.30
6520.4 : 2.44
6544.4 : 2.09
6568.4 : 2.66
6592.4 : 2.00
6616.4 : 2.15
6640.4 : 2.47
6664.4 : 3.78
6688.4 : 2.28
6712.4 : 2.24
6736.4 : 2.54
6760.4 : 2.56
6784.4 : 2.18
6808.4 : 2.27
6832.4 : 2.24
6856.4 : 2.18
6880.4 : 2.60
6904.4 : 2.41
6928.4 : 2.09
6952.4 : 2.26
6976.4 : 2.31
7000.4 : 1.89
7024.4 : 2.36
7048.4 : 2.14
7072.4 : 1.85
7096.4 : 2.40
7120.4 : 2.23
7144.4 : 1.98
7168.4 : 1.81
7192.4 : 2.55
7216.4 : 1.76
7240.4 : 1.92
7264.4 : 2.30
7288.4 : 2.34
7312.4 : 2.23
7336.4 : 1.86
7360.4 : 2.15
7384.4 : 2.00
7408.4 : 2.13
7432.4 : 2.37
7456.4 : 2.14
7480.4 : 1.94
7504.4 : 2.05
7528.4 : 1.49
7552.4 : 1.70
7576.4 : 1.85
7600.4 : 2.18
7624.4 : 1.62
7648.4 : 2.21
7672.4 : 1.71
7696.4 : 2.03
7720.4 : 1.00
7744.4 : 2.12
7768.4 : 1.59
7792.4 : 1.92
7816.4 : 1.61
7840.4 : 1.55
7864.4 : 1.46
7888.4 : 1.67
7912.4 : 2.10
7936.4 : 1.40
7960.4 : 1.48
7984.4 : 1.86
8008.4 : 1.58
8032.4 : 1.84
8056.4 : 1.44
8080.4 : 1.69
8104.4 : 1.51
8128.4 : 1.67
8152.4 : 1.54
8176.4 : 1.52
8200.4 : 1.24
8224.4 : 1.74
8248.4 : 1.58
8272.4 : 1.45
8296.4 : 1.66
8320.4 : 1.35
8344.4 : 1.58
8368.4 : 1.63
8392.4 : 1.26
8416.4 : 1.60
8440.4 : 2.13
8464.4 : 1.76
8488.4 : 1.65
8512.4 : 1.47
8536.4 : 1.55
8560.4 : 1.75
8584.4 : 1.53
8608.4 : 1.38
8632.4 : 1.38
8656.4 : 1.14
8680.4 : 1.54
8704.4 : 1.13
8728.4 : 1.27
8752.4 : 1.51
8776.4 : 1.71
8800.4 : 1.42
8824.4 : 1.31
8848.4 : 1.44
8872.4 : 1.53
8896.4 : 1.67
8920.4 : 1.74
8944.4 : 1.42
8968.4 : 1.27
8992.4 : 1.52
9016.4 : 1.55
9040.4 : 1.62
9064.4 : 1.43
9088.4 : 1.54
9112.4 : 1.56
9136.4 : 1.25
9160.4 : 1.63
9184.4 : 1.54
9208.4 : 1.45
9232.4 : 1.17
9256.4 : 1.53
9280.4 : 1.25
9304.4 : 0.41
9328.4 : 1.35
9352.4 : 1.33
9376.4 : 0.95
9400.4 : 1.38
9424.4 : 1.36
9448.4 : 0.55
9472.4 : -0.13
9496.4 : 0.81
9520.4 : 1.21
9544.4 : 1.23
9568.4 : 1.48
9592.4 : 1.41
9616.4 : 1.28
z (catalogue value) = 0.014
